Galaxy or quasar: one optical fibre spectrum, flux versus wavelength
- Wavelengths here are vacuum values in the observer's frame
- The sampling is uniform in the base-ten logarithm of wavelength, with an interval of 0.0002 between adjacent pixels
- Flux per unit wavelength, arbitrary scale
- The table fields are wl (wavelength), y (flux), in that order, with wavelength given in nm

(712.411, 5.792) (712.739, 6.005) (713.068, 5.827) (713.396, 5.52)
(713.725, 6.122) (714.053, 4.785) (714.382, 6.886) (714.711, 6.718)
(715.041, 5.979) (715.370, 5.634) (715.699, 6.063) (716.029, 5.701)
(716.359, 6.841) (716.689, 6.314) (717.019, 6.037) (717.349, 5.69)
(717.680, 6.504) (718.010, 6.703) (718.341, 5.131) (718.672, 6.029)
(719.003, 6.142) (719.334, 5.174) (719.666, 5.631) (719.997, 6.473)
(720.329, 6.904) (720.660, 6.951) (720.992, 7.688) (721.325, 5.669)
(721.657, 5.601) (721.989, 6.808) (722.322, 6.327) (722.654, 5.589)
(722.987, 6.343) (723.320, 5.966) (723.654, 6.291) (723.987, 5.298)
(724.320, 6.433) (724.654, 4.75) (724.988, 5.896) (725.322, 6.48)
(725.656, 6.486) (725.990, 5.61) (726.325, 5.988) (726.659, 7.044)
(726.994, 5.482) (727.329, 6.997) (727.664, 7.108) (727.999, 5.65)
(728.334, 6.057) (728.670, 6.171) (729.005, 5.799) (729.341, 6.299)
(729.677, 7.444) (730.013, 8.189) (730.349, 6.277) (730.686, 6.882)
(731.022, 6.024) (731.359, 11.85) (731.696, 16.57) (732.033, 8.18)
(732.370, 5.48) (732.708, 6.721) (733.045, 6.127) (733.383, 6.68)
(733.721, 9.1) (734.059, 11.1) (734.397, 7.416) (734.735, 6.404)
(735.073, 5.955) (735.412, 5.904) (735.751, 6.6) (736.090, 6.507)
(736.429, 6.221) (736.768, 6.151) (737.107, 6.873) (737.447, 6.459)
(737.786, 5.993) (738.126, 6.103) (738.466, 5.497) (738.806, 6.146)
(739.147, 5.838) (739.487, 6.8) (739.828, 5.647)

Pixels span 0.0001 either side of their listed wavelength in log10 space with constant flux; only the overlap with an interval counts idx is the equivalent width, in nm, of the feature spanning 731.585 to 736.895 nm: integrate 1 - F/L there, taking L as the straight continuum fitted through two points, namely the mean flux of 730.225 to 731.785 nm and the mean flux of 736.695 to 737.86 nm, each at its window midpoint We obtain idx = 0.239 nm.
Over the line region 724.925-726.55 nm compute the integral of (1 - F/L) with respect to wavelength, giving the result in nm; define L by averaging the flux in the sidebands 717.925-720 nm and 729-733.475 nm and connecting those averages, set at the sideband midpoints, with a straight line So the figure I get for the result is 0.19 nm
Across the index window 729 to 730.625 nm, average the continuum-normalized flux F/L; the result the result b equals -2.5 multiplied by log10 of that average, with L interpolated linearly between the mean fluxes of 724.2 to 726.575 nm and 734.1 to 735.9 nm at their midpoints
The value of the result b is -0.09 mag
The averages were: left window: 5.98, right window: 6.78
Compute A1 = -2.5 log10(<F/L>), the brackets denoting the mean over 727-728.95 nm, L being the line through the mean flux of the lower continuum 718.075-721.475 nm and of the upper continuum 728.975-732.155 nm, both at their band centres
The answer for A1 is 0.25 mag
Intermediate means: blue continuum 6.2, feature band 6.29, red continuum 8.47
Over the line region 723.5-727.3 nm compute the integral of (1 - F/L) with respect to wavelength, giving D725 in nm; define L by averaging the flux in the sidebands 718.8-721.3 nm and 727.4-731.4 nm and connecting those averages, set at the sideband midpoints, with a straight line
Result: 0.355 nm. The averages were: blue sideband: 6.37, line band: 6.01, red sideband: 6.83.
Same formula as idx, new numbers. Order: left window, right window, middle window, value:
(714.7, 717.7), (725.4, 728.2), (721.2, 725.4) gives 0.191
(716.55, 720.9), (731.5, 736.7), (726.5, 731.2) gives 0.396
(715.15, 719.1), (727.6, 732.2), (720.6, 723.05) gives 0.123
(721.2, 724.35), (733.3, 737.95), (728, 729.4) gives 0.096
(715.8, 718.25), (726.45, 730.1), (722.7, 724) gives 0.076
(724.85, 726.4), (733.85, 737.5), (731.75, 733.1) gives -0.178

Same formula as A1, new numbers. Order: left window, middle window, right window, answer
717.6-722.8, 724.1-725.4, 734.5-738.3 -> 0.07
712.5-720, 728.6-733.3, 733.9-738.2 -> -0.18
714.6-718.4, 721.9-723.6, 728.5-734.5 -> 0.11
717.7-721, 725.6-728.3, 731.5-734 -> 0.20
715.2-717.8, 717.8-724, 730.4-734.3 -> 0.10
